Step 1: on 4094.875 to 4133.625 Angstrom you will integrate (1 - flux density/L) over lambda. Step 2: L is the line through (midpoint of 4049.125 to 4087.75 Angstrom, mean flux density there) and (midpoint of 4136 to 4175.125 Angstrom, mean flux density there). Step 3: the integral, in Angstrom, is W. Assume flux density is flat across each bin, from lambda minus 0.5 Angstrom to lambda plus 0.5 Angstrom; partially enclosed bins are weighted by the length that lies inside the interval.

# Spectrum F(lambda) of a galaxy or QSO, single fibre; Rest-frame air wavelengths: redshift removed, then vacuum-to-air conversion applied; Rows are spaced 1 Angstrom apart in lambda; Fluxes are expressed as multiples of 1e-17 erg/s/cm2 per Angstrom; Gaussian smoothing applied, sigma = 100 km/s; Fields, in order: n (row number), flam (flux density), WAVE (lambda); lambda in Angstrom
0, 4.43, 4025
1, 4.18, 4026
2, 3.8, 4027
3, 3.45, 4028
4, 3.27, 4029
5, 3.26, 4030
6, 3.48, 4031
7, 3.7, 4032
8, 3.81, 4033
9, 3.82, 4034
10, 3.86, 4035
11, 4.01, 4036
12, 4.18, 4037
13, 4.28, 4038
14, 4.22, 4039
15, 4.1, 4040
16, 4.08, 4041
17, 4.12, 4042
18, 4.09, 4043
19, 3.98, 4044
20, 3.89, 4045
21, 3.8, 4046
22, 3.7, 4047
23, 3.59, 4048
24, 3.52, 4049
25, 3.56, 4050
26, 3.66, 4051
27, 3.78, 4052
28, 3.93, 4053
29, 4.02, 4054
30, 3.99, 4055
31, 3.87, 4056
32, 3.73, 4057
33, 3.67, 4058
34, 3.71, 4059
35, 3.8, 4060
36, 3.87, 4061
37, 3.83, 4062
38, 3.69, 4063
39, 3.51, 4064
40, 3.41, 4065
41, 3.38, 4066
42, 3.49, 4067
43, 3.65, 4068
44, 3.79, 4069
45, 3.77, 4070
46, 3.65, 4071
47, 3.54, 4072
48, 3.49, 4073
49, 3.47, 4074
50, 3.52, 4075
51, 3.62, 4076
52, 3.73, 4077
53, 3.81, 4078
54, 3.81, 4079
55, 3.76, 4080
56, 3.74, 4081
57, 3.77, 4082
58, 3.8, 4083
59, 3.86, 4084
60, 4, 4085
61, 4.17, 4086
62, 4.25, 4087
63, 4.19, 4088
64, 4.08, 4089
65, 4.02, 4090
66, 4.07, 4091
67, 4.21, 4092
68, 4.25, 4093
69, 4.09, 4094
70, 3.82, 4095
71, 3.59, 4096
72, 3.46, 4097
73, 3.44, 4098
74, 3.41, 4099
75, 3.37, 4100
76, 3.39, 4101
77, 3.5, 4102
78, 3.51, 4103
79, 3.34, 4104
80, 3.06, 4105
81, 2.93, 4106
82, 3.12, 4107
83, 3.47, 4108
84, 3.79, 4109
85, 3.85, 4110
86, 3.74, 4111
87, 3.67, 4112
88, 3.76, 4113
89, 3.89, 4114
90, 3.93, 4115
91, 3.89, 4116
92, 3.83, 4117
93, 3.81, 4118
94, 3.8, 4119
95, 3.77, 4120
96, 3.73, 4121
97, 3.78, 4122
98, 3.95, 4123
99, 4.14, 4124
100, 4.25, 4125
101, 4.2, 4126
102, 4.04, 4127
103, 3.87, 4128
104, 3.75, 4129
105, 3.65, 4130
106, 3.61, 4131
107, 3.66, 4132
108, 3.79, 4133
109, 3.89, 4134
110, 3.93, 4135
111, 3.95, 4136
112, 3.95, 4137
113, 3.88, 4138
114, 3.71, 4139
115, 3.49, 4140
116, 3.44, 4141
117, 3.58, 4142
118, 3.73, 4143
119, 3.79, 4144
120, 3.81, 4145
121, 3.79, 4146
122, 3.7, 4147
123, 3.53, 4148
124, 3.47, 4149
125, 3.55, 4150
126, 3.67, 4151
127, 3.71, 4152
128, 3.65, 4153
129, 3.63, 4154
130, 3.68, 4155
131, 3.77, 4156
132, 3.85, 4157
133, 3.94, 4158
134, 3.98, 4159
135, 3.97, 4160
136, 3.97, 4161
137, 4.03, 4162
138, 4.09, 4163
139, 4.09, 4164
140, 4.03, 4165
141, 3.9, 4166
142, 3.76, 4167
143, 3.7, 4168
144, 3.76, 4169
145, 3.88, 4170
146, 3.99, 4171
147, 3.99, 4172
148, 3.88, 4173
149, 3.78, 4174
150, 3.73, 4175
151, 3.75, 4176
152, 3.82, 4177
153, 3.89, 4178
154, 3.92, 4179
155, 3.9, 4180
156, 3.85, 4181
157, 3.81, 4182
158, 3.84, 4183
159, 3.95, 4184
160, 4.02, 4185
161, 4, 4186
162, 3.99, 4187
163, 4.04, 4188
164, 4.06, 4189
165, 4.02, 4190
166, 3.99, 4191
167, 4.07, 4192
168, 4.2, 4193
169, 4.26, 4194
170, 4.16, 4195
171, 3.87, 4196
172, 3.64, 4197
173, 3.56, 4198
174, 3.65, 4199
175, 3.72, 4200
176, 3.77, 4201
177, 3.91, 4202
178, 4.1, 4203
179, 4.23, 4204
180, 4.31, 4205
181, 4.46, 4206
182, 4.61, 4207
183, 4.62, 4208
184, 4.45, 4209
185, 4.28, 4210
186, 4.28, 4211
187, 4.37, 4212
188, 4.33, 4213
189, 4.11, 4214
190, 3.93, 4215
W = 0.9 Angstrom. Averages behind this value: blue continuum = 3.74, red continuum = 3.79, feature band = 3.68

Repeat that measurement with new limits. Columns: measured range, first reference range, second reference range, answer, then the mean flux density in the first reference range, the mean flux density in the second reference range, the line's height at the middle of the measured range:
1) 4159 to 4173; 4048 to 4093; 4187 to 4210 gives 0.2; 3.78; 4.08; 4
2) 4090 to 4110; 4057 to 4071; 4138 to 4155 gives 0.4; 3.66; 3.65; 3.66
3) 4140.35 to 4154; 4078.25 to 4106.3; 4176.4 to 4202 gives 0.7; 3.75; 3.92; 3.85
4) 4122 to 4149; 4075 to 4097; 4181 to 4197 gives 1.0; 3.91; 4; 3.96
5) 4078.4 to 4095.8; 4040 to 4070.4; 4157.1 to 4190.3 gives -0.8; 3.77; 3.92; 3.81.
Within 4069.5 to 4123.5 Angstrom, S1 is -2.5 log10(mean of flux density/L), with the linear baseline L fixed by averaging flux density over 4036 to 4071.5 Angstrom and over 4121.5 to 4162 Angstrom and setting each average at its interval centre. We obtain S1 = 0.02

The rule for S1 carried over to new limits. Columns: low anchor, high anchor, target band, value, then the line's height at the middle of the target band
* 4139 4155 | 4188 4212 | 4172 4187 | 0.01 mag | 3.92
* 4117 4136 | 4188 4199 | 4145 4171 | 0.03 mag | 3.92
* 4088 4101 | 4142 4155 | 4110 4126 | -0.03 mag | 3.75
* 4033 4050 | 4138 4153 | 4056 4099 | 0.02 mag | 3.84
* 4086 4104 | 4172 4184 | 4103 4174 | 0.01 mag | 3.82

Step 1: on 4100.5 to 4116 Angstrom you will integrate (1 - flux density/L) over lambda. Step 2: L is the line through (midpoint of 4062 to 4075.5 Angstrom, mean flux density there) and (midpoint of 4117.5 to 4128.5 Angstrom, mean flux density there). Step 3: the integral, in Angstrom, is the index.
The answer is 1.2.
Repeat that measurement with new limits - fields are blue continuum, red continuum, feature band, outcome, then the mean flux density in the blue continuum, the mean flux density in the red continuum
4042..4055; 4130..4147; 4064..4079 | 0.8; 3.81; 3.75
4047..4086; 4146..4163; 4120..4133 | -0.4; 3.71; 3.77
